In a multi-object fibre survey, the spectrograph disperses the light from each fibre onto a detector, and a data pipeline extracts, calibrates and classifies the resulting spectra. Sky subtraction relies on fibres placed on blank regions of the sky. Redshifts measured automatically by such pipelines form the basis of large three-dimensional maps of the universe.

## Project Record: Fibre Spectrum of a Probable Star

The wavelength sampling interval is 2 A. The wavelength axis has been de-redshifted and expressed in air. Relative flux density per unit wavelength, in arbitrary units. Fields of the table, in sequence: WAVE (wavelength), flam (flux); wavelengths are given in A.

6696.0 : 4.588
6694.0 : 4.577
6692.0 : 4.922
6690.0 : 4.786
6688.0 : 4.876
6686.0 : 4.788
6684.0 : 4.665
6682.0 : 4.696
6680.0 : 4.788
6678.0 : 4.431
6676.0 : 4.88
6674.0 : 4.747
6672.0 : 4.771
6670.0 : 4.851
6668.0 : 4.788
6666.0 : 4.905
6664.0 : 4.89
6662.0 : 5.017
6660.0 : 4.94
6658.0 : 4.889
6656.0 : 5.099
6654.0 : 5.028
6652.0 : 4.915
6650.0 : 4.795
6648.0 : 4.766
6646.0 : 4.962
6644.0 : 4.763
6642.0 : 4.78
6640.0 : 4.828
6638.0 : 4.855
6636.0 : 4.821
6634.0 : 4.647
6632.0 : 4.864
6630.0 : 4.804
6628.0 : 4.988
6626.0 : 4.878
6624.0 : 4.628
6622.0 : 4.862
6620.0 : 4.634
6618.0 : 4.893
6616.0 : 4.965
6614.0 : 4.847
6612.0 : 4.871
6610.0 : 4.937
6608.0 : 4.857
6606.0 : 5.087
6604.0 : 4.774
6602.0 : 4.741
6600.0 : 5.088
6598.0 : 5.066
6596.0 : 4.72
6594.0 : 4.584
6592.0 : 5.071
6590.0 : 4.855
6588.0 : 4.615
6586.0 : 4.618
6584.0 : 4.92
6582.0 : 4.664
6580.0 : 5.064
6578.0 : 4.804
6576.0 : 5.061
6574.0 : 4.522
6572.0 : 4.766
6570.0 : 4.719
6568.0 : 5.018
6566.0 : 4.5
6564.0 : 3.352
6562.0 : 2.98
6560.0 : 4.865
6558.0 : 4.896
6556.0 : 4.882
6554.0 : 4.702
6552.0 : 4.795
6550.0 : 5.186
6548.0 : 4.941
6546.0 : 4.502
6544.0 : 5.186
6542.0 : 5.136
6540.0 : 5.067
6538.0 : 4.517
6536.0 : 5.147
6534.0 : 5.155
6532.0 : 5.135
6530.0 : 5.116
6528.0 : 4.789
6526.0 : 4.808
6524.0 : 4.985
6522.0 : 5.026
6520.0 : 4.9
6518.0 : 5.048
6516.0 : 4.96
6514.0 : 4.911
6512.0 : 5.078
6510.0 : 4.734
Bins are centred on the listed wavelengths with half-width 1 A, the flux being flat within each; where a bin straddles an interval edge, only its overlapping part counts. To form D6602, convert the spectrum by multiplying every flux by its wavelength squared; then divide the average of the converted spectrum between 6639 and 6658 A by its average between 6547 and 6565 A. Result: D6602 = 1.11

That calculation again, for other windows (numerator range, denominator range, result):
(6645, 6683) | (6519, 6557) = 1.02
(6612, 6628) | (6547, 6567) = 1.09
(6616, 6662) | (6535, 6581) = 1.05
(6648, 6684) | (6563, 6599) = 1.05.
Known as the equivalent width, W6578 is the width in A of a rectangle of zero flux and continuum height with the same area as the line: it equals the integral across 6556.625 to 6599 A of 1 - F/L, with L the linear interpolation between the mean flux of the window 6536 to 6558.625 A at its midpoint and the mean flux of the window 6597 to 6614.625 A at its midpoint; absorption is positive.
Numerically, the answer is 2.24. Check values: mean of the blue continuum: 4.9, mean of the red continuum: 4.92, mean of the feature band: 4.65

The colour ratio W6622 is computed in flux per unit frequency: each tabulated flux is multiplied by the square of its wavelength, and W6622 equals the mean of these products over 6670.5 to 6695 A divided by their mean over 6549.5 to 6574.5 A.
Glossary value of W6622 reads 1.08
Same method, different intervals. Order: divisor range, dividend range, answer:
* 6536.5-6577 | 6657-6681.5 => 1.06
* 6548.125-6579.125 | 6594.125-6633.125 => 1.07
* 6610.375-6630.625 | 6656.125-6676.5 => 1.02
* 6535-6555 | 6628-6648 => 1.01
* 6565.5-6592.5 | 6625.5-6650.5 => 1.02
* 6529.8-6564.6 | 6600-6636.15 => 1.04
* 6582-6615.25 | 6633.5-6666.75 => 1.02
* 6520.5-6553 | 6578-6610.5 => 0.99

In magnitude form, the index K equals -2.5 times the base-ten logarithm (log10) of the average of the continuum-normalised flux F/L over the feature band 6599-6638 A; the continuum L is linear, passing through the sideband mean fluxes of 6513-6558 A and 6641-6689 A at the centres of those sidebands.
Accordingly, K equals 0.01 mag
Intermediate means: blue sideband 4.95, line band 4.85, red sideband 4.83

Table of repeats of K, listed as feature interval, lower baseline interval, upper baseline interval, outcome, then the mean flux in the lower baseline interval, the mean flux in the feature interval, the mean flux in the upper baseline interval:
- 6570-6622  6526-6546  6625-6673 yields 0.019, 4.99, 4.84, 4.87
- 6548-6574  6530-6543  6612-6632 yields 0.093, 5.03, 4.57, 4.84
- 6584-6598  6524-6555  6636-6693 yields 0.027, 4.95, 4.78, 4.84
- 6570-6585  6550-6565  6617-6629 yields -0.067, 4.41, 4.82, 4.81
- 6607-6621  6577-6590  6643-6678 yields -0.009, 4.79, 4.86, 4.87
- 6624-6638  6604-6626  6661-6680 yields 0.005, 4.86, 4.82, 4.81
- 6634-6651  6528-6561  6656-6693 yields 0.009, 4.95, 4.81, 4.82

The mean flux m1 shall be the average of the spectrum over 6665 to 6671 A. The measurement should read 4.85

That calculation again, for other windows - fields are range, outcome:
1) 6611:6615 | 4.86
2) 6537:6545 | 4.98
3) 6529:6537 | 5.14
